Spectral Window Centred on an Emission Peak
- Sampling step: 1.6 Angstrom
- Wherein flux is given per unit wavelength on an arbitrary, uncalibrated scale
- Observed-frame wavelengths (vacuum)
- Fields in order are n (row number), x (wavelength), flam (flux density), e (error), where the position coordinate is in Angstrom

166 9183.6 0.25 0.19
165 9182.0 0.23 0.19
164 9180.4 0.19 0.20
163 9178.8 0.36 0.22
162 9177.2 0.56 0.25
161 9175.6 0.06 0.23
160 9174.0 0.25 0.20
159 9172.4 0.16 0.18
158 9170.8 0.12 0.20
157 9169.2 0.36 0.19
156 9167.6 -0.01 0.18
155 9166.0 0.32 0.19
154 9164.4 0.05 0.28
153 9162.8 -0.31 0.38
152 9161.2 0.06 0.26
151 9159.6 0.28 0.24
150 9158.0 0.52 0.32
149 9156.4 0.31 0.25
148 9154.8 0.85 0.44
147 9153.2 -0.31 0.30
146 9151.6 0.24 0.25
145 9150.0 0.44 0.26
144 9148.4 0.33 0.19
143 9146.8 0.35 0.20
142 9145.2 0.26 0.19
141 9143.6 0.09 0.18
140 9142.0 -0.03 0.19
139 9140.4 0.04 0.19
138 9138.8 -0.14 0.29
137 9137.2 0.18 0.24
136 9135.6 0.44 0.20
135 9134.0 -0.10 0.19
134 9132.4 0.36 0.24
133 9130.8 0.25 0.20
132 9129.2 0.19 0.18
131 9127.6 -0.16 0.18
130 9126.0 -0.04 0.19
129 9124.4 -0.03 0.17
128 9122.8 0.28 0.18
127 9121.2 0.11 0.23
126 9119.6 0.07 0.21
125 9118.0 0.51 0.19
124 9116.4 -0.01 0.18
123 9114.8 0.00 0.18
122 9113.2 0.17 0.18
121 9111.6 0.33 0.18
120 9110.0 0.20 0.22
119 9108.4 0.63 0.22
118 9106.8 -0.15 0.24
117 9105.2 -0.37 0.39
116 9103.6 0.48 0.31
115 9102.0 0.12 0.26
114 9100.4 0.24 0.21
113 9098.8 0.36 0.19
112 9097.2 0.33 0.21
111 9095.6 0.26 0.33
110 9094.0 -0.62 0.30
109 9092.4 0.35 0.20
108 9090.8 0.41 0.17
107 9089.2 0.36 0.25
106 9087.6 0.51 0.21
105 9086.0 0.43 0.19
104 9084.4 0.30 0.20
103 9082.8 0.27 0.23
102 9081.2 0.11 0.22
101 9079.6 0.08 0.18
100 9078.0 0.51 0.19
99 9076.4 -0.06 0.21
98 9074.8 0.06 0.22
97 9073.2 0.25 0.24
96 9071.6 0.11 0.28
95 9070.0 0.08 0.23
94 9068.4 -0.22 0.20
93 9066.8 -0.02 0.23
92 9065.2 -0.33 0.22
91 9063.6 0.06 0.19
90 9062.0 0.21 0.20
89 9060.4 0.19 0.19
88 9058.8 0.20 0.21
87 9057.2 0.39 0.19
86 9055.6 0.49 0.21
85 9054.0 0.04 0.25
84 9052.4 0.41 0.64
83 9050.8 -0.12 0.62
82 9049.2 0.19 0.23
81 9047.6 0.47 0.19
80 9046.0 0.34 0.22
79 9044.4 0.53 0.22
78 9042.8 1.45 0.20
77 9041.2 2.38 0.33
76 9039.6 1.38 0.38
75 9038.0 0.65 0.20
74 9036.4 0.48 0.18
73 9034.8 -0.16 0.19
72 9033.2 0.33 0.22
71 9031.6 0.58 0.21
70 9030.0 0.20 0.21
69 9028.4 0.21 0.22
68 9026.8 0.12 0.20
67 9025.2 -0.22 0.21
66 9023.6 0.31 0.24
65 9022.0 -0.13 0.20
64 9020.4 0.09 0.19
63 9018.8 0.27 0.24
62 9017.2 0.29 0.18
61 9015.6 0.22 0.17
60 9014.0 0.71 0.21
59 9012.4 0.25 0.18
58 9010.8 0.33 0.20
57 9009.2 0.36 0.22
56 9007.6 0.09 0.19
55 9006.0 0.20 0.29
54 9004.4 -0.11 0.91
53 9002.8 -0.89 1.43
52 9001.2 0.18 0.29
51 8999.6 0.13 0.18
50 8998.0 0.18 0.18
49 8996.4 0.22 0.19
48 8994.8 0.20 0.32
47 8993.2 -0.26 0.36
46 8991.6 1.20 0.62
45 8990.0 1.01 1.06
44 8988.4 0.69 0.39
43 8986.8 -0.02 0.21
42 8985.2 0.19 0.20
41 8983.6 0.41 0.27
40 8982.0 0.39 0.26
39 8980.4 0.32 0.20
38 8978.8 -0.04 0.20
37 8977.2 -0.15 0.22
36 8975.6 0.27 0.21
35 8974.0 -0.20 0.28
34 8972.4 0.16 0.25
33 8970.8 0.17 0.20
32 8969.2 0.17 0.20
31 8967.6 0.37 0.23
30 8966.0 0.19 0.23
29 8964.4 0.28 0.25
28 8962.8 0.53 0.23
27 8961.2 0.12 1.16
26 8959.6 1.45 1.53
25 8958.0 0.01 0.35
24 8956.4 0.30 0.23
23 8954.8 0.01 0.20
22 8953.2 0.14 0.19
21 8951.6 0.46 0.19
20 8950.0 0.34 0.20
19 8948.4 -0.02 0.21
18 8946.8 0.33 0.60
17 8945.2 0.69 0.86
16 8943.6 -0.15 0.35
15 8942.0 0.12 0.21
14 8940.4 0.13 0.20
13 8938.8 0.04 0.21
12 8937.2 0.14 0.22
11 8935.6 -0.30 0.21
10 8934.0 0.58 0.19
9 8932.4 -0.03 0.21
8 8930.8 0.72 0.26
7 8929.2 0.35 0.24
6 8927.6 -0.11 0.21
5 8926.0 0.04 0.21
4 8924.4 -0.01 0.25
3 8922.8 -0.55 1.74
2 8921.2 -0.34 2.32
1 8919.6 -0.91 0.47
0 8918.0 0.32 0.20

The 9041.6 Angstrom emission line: Hgamma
